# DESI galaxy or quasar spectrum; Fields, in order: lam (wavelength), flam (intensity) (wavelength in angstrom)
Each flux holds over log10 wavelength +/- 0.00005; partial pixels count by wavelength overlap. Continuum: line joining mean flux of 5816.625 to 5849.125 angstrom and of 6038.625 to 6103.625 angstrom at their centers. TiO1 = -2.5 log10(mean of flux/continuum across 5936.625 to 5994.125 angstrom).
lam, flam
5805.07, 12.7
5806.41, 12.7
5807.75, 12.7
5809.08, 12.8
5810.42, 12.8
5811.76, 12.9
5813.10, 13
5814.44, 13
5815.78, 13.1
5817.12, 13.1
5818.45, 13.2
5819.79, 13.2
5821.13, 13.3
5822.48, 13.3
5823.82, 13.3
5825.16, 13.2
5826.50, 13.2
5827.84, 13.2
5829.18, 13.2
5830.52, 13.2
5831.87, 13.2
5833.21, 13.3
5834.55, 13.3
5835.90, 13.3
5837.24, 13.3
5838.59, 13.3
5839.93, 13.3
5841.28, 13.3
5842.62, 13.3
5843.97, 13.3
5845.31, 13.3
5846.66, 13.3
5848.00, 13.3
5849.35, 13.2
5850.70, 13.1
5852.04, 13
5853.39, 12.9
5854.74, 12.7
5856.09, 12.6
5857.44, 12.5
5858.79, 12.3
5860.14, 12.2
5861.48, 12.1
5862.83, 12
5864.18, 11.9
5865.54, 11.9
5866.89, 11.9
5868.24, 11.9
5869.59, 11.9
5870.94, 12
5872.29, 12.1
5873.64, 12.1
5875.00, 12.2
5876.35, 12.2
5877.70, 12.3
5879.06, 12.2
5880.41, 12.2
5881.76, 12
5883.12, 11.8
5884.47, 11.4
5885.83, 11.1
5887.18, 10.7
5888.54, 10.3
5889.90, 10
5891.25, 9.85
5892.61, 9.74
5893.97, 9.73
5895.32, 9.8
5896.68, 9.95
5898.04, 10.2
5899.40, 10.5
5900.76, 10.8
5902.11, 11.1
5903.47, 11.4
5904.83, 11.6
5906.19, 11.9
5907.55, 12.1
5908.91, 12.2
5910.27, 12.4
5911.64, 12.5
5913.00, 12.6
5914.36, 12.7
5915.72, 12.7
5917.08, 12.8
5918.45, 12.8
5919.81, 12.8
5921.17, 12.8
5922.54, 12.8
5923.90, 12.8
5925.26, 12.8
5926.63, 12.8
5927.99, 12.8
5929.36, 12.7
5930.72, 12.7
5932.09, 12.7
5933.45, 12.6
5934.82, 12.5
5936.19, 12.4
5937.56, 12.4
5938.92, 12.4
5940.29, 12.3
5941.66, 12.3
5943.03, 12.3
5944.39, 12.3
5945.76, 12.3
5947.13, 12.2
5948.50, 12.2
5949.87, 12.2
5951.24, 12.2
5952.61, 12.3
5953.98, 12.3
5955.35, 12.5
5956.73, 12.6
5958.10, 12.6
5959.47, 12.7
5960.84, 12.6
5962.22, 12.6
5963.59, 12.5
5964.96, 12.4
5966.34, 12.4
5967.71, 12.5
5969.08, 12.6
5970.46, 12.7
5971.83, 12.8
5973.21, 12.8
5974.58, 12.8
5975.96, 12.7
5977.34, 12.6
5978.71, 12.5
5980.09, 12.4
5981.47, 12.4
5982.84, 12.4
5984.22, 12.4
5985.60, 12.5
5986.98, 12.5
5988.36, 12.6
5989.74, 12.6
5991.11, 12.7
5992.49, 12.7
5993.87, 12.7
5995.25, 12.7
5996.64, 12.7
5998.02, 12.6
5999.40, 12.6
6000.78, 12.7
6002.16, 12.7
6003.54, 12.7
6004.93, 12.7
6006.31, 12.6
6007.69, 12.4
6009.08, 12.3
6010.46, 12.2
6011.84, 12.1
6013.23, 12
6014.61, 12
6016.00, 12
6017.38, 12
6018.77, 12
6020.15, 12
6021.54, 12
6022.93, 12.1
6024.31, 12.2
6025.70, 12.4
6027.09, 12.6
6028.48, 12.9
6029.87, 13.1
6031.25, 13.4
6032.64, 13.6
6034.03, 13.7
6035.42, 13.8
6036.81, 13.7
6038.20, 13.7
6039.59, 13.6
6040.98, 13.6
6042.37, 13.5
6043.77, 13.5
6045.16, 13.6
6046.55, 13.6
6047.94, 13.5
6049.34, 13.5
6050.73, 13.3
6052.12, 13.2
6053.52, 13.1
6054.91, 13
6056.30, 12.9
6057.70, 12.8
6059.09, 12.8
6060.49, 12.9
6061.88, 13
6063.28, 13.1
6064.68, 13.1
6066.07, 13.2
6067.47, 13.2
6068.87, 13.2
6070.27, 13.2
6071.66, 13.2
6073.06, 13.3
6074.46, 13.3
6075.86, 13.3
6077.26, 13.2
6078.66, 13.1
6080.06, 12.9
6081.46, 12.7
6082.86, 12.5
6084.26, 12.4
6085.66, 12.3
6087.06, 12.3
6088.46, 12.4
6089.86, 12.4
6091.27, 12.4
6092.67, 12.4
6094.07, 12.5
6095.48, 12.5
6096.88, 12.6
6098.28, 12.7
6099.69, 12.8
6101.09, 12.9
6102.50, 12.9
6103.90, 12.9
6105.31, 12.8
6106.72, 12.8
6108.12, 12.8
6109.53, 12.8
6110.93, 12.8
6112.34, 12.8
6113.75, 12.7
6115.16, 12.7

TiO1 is 0.053 mag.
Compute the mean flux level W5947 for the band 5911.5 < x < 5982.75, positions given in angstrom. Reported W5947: 12.6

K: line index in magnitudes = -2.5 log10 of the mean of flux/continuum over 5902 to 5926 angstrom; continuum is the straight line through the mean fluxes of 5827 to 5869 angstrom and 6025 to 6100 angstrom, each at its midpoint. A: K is 0.04 mag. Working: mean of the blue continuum 12.9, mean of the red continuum 13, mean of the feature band 12.4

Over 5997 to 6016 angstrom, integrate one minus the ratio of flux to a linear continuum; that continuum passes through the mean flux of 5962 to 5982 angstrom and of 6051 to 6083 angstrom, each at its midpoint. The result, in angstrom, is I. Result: 0.5 angstrom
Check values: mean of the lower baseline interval 12.6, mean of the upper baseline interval 13.1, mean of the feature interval 12.4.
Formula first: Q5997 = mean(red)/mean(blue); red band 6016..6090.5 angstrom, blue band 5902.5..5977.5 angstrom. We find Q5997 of 1.0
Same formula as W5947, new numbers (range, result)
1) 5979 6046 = 12.7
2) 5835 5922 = 12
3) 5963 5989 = 12.6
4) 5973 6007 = 12.6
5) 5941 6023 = 12.4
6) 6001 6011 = 12.5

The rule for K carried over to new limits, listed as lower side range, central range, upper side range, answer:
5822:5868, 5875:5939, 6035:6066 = 0.11 mag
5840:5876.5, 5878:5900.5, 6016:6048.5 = 0.18 mag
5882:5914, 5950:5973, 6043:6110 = -0.07 mag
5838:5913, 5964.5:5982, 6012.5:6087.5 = -0.01 mag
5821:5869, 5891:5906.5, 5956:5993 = 0.21 mag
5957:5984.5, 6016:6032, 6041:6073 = 0.05 mag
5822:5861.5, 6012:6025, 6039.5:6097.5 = 0.08 mag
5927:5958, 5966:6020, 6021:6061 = 0.03 mag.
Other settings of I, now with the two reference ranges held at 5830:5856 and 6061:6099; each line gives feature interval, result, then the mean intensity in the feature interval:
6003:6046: 0.4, 12.8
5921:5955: 1.5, 12.5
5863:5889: 2.6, 11.8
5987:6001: 0.3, 12.7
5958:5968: 0.4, 12.5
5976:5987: 0.4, 12.5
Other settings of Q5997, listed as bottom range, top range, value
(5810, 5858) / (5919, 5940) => 0.96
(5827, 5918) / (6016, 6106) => 1.07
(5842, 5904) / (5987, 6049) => 1.08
